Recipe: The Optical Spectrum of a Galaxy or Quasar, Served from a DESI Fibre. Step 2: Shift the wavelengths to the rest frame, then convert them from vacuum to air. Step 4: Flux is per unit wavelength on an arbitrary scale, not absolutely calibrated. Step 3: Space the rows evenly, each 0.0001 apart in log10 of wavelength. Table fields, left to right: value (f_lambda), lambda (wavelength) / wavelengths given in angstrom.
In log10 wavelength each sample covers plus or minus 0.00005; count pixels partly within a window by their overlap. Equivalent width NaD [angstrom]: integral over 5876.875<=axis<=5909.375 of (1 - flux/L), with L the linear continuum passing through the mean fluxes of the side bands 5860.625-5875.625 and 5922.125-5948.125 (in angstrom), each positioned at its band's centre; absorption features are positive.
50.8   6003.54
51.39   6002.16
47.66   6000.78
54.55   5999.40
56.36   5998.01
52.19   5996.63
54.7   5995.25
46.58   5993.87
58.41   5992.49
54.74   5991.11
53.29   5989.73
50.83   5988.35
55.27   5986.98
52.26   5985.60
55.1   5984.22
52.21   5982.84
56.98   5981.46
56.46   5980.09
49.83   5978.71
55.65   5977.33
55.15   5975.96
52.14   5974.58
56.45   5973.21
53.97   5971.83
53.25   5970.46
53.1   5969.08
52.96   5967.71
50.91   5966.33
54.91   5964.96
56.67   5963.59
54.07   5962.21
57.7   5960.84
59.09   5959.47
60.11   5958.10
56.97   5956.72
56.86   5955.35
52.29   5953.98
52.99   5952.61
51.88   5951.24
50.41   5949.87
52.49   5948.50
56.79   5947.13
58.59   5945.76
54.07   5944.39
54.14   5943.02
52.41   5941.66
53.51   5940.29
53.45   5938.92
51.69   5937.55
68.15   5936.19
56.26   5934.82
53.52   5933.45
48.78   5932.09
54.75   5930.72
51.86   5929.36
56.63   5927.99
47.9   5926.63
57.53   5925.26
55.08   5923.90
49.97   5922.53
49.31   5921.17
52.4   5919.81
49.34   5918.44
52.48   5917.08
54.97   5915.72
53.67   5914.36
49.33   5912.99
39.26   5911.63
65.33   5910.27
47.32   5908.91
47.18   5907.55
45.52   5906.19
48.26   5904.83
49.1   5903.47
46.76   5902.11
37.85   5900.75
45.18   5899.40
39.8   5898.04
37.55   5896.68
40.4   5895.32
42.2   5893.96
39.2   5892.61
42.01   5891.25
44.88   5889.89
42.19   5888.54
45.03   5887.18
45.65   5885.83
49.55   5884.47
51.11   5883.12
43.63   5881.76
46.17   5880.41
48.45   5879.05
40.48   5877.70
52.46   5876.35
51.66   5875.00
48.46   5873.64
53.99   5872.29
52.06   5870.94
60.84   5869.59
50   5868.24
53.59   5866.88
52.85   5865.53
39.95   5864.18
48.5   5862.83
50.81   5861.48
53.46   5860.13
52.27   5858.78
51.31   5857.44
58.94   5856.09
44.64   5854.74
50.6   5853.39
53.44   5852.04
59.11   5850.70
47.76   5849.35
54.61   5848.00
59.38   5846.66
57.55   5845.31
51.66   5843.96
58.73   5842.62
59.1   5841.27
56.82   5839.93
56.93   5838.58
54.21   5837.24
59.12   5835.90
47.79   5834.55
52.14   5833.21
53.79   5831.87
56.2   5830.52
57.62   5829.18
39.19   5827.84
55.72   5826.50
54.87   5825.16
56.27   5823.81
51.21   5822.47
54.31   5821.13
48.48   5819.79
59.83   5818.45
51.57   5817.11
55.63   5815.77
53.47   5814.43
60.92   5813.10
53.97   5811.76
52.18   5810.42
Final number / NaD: 5.0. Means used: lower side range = 51.2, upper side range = 54.5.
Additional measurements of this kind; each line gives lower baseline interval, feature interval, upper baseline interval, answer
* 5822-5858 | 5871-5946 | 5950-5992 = 6.7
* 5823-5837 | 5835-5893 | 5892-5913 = -1.9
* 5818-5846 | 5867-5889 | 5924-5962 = 2.2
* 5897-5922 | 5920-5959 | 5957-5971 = -1.5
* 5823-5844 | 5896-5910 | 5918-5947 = 2.3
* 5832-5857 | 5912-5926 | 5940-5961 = 0.7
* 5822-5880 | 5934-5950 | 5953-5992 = -0.3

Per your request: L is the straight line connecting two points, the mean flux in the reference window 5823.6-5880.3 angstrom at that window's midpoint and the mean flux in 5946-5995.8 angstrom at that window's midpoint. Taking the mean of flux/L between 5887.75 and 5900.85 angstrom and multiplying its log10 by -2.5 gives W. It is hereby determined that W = 0.276 mag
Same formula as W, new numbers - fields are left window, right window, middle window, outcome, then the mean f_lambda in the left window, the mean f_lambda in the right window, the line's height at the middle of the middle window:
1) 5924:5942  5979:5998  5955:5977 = -0.02 mag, 54.4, 53.8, 54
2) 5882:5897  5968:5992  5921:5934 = -0.10 mag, 43.7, 54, 48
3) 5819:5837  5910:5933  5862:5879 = 0.05 mag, 52.9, 52.1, 52.5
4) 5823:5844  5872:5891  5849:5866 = -0.01 mag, 54.4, 47.2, 50.8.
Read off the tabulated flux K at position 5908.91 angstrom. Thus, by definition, 47.32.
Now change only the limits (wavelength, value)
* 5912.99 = 49.33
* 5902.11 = 46.76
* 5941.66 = 52.41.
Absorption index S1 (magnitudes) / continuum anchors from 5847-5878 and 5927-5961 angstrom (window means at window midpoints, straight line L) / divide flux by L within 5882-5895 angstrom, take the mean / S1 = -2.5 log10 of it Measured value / 0.18 mag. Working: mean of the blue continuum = 51.6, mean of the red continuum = 54.9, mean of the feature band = 44.5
